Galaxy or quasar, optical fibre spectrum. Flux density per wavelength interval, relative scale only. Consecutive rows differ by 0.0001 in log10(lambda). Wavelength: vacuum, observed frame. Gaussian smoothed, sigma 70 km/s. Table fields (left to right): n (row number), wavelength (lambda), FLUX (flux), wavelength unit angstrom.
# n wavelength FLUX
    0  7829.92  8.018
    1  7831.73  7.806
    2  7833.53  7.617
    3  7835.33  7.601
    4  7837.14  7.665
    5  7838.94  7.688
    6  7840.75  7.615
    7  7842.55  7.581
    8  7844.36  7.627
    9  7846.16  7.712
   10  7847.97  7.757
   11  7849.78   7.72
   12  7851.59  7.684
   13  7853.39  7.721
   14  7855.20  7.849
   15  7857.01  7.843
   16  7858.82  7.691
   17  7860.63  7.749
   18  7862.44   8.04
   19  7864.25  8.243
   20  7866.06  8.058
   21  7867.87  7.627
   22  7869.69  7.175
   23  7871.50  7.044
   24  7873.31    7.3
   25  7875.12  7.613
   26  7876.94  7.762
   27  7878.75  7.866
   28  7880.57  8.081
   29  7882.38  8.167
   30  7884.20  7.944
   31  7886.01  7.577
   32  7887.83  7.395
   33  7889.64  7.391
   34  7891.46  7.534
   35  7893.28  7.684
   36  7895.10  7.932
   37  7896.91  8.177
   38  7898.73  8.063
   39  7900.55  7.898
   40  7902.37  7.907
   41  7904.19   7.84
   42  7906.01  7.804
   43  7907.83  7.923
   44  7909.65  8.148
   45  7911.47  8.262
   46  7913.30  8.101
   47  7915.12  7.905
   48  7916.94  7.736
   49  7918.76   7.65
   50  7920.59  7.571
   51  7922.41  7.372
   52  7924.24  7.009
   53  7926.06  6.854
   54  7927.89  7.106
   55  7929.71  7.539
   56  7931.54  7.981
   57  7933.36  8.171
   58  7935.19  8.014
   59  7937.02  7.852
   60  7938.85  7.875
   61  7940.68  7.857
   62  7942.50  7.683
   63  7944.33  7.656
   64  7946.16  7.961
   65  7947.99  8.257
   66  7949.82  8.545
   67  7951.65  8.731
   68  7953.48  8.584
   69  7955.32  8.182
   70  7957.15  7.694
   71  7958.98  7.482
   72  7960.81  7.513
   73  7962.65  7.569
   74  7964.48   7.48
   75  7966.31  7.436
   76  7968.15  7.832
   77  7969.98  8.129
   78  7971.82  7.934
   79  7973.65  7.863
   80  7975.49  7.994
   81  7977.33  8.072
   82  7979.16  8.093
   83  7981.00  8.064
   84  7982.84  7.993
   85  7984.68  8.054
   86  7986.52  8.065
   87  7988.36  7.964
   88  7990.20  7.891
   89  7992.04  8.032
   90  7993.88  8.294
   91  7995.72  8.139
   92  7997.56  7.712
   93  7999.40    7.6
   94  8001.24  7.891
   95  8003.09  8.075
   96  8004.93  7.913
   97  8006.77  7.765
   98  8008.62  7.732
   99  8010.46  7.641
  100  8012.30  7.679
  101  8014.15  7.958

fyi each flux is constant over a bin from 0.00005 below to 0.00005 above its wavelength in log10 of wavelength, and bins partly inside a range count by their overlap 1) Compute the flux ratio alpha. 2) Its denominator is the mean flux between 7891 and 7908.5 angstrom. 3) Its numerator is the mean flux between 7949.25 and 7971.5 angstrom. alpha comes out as 1.0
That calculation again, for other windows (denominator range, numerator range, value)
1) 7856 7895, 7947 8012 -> 1.03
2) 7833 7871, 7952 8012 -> 1.02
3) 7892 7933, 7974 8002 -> 1.03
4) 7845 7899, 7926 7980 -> 1.02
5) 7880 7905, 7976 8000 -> 1.02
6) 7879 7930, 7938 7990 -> 1.03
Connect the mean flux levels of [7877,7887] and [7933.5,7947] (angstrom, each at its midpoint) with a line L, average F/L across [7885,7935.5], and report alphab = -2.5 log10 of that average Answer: 0.021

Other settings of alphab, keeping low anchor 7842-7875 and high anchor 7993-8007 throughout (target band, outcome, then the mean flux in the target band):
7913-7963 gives 0.004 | 7.8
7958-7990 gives 0.005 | 7.86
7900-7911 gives -0.023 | 7.94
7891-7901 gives -0.020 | 7.9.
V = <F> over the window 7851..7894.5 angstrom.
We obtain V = 7.71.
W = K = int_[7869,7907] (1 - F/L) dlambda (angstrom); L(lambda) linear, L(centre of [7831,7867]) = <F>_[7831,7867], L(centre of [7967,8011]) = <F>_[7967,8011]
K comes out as 0.4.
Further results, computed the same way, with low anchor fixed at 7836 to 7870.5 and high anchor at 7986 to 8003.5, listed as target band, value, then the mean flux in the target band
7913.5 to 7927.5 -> 0.7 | 7.46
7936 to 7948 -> 0.0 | 7.85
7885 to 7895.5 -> 0.3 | 7.57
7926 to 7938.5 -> 0.2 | 7.71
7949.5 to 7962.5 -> -0.3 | 8.05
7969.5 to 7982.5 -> -0.1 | 8.01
